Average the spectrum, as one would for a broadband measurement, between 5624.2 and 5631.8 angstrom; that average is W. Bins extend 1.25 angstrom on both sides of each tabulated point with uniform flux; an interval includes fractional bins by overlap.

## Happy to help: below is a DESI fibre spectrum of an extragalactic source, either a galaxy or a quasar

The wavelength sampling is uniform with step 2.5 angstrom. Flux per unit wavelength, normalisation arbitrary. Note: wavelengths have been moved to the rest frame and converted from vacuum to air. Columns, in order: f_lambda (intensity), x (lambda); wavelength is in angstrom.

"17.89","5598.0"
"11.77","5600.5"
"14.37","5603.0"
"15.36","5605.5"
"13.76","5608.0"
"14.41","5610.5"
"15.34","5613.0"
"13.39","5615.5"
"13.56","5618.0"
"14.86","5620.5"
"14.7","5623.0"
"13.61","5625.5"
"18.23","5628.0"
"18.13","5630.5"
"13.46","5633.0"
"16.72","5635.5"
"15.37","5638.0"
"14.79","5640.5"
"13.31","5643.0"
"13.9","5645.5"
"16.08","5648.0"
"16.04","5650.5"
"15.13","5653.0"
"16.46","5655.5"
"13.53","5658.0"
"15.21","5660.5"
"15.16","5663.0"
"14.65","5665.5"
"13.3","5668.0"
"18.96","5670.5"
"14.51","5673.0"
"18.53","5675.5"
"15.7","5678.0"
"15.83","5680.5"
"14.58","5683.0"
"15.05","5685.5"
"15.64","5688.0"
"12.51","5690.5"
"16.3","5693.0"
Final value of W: 16.6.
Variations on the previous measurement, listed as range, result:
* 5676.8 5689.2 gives 15.4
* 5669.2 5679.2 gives 16.9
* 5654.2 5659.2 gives 15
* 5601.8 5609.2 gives 14.5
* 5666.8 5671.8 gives 16.1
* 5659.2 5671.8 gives 15.4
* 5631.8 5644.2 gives 14.7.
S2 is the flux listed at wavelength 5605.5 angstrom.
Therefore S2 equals 15.36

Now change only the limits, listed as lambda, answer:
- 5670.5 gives 18.96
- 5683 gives 14.58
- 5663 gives 15.16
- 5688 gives 15.64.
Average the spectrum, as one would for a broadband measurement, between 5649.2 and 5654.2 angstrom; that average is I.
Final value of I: 15.6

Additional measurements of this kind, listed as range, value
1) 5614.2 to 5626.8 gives 14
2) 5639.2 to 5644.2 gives 14.1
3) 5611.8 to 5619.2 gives 14.1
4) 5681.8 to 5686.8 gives 14.8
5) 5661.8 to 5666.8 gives 14.9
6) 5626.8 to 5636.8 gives 16.6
